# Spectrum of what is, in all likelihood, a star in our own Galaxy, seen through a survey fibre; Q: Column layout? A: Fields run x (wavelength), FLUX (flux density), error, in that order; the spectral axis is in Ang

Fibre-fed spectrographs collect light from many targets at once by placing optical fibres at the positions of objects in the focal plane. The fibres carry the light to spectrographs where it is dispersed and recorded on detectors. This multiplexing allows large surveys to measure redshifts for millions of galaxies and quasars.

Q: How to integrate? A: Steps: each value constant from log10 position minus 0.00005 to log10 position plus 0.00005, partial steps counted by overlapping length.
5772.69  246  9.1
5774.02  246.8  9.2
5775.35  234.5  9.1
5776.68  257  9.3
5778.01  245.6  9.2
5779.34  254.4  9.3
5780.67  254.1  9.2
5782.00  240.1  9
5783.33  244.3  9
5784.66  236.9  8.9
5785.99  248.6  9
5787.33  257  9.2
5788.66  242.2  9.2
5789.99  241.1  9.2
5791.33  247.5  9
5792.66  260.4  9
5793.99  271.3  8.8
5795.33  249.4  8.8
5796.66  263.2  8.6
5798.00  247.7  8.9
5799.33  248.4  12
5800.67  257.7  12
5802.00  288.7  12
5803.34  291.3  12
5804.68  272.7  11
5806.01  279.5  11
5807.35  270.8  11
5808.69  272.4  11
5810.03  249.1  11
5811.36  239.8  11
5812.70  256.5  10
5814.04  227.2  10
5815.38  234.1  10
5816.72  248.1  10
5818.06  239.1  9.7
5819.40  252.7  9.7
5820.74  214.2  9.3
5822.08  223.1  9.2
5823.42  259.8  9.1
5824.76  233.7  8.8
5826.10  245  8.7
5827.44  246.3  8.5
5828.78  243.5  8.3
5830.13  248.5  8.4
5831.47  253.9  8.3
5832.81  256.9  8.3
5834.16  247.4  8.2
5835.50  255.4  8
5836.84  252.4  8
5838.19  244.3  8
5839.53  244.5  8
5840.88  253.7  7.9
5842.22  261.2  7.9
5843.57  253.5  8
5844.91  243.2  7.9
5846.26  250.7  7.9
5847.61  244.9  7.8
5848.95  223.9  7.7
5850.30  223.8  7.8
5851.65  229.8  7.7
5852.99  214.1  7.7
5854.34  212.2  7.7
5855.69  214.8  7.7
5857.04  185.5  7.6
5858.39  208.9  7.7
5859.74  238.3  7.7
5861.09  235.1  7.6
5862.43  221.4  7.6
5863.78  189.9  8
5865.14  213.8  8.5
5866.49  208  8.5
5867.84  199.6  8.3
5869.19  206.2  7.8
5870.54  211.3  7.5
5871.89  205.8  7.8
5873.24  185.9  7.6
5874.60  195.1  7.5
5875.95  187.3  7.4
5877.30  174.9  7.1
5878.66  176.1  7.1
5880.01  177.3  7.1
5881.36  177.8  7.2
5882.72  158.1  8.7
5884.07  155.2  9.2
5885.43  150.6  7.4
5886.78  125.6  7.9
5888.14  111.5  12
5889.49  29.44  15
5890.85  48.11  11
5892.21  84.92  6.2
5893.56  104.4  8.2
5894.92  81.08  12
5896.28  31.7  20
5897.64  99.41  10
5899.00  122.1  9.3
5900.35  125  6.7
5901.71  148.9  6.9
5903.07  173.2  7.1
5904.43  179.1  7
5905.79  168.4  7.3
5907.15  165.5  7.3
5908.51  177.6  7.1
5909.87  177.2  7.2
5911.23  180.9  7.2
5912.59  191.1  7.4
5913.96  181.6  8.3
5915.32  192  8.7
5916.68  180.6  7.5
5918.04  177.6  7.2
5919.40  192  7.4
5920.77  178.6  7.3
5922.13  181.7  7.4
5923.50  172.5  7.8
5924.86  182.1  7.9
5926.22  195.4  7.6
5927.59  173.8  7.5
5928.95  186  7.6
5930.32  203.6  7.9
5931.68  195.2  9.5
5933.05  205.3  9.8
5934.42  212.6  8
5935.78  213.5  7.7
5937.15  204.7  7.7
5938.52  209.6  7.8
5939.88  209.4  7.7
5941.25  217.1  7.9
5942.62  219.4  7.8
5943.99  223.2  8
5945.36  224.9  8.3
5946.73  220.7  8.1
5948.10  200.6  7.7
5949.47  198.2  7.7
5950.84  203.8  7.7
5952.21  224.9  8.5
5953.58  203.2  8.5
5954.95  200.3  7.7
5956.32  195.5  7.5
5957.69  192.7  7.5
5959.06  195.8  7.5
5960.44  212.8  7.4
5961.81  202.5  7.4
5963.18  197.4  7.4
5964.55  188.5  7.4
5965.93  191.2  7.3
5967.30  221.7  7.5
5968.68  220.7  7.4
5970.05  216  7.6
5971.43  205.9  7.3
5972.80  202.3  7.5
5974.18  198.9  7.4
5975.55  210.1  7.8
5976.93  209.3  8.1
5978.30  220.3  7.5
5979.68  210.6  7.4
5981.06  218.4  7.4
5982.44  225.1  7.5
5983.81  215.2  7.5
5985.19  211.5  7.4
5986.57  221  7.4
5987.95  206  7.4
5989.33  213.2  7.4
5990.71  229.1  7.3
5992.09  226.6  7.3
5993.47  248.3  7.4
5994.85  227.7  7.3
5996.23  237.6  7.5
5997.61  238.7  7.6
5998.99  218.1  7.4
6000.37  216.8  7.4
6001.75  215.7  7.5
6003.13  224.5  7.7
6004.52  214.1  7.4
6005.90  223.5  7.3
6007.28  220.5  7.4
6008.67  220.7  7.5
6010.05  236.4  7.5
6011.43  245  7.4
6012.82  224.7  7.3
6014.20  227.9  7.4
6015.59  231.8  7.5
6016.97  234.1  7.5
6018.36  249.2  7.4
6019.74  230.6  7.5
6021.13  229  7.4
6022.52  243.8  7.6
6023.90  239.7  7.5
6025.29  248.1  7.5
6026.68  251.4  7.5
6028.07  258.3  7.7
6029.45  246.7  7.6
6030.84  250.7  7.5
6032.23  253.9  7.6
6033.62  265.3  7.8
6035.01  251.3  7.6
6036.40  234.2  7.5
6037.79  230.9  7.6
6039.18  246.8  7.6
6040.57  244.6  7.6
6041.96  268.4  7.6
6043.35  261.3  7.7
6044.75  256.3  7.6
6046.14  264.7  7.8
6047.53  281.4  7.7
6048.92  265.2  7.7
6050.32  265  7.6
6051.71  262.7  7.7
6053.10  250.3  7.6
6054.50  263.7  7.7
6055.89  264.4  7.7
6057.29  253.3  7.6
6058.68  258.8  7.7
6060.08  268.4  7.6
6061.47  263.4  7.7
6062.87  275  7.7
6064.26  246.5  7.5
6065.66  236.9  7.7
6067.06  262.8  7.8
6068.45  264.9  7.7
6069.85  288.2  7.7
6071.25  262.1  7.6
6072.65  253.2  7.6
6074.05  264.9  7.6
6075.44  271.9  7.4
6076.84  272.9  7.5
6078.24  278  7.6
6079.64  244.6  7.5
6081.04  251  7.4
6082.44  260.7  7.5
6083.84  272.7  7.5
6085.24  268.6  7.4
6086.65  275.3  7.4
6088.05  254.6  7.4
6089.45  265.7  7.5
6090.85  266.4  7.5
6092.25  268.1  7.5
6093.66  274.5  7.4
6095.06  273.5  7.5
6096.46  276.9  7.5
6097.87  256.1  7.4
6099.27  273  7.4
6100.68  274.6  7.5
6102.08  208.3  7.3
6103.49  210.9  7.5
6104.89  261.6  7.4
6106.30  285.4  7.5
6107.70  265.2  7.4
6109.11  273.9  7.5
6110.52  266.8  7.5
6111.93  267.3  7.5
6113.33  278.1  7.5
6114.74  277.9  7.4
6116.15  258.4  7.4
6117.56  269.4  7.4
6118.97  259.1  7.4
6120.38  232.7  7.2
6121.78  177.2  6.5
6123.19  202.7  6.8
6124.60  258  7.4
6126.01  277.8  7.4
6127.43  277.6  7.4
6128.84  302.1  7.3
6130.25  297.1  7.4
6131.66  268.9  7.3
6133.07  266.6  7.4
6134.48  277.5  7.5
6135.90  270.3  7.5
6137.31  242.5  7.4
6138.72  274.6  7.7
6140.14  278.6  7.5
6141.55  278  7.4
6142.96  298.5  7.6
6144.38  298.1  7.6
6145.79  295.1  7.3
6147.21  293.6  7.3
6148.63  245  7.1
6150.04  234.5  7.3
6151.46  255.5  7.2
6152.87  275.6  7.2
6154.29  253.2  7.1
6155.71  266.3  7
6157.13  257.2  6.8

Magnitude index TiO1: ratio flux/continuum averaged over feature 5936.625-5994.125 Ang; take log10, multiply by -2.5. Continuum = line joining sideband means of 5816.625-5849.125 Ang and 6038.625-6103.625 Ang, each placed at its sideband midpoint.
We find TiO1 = 0.20 mag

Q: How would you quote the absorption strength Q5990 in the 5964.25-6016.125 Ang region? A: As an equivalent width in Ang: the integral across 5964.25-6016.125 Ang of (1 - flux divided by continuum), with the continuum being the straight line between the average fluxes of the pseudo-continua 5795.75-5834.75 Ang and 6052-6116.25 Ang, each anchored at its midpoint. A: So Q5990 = 8.0 Ang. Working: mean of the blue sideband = 252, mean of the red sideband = 263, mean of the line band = 219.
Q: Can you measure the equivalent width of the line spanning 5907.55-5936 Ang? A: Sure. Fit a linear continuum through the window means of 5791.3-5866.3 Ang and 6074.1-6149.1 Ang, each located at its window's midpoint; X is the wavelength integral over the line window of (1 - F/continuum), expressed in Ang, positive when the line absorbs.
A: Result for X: 7.2 Ang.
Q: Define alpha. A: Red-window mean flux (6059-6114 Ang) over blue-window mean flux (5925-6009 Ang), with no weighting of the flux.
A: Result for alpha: 1.2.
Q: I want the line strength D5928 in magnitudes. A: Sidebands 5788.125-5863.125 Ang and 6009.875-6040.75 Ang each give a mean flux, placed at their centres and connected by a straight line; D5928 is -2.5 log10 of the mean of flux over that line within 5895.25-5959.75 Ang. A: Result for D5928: 0.301 mag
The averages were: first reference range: 245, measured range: 185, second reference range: 242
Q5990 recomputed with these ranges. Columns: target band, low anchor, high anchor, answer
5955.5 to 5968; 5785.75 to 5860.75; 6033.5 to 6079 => 2.7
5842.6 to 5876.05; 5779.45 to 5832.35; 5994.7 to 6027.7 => 4.0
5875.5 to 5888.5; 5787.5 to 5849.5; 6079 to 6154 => 4.8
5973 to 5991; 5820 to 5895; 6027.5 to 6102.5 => 1.8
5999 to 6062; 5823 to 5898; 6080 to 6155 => -0.9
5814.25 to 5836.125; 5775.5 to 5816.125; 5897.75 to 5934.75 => -0.7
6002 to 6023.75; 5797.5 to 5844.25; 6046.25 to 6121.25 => 2.5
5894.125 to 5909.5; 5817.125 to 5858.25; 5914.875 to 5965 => 5.7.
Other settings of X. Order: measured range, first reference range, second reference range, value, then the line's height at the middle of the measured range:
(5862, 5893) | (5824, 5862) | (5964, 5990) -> 9.0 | 231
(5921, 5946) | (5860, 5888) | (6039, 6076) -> 1.2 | 211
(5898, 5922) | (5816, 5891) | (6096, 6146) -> 5.7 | 223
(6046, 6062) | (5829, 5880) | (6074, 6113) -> -0.4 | 257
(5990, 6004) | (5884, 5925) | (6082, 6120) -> -1.9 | 200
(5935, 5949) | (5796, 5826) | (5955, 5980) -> -0.1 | 213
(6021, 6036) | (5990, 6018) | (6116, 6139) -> -1.0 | 234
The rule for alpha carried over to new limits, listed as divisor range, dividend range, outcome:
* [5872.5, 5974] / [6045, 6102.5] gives 1.49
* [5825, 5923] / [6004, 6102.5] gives 1.34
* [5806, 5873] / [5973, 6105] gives 1.05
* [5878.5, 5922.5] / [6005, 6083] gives 1.74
